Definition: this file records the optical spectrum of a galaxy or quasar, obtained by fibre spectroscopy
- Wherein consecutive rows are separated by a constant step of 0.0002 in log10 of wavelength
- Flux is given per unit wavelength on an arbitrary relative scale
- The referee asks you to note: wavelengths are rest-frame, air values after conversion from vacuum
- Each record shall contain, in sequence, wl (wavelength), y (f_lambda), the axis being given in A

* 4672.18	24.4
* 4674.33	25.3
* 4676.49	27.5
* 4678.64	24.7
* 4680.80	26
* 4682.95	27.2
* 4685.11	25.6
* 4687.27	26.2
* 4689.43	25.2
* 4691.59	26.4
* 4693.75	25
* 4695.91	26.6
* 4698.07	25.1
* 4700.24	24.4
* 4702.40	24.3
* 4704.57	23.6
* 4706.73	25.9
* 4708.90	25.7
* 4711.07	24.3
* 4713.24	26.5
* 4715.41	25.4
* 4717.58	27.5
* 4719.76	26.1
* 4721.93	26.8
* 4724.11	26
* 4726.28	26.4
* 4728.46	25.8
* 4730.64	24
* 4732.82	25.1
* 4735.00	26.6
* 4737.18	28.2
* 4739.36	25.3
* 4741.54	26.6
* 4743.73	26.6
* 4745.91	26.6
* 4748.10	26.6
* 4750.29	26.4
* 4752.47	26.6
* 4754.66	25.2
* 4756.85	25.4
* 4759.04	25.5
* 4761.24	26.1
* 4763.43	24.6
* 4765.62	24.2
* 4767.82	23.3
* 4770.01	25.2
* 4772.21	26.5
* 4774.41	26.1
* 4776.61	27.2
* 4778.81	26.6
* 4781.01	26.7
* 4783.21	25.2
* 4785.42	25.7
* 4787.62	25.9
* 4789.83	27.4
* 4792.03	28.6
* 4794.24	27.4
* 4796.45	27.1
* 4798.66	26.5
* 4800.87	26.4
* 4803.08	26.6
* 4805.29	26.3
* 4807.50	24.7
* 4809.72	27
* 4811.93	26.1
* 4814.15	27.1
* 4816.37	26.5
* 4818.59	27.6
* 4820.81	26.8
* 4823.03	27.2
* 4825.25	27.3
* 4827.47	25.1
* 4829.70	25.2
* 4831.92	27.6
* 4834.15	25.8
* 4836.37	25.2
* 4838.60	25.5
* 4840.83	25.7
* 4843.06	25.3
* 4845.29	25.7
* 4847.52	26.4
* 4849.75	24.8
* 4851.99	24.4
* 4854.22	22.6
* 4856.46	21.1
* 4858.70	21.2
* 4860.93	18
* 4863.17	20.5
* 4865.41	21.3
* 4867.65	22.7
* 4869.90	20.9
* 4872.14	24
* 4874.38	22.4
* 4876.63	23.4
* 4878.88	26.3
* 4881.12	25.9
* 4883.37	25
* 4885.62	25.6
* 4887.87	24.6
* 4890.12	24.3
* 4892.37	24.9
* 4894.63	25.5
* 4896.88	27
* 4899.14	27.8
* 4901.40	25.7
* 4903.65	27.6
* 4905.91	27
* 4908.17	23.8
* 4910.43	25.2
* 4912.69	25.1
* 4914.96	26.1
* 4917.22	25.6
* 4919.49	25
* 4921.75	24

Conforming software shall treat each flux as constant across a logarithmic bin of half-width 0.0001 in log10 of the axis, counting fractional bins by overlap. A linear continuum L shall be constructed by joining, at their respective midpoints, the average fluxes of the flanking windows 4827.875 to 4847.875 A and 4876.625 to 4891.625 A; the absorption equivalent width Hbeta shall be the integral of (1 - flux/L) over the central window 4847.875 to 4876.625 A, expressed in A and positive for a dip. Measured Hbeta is 3.7 A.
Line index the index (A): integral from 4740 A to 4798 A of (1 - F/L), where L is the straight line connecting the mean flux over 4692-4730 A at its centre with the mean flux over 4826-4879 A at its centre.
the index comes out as -2.98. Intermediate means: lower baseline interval 25.6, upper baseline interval 23.8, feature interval 26.1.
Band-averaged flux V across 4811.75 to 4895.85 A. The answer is 24.6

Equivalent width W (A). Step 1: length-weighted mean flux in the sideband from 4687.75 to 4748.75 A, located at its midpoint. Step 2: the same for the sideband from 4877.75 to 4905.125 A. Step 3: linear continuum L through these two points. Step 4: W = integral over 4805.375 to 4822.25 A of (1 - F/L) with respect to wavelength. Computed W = -0.5 A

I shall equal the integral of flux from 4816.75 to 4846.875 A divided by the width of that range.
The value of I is 26.2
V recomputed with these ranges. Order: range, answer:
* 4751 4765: 25.6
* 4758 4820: 26.2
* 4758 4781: 25.6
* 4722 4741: 26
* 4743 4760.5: 26.1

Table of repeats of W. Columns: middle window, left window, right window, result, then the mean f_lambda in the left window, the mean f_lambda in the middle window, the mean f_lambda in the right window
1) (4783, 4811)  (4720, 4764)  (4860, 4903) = -1.4 A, 26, 26.6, 24.1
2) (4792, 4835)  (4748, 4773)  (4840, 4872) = -4.6 A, 25.4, 26.6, 22.9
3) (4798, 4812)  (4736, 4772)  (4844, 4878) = -1.1 A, 25.8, 26.2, 22.7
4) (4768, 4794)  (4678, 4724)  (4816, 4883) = -1.5 A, 25.7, 26.4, 24.4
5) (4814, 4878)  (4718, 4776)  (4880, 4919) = 3.5 A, 25.9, 24.3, 25.7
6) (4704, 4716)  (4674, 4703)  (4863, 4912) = 0.1 A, 25.7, 25.3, 24.7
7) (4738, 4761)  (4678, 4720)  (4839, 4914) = -0.8 A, 25.6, 26.1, 24.3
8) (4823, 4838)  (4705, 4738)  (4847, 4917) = -0.8 A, 26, 26.1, 24.2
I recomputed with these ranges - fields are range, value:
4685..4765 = 25.8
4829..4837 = 26.1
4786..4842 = 26.5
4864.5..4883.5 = 23.5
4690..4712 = 25.1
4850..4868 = 21.6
